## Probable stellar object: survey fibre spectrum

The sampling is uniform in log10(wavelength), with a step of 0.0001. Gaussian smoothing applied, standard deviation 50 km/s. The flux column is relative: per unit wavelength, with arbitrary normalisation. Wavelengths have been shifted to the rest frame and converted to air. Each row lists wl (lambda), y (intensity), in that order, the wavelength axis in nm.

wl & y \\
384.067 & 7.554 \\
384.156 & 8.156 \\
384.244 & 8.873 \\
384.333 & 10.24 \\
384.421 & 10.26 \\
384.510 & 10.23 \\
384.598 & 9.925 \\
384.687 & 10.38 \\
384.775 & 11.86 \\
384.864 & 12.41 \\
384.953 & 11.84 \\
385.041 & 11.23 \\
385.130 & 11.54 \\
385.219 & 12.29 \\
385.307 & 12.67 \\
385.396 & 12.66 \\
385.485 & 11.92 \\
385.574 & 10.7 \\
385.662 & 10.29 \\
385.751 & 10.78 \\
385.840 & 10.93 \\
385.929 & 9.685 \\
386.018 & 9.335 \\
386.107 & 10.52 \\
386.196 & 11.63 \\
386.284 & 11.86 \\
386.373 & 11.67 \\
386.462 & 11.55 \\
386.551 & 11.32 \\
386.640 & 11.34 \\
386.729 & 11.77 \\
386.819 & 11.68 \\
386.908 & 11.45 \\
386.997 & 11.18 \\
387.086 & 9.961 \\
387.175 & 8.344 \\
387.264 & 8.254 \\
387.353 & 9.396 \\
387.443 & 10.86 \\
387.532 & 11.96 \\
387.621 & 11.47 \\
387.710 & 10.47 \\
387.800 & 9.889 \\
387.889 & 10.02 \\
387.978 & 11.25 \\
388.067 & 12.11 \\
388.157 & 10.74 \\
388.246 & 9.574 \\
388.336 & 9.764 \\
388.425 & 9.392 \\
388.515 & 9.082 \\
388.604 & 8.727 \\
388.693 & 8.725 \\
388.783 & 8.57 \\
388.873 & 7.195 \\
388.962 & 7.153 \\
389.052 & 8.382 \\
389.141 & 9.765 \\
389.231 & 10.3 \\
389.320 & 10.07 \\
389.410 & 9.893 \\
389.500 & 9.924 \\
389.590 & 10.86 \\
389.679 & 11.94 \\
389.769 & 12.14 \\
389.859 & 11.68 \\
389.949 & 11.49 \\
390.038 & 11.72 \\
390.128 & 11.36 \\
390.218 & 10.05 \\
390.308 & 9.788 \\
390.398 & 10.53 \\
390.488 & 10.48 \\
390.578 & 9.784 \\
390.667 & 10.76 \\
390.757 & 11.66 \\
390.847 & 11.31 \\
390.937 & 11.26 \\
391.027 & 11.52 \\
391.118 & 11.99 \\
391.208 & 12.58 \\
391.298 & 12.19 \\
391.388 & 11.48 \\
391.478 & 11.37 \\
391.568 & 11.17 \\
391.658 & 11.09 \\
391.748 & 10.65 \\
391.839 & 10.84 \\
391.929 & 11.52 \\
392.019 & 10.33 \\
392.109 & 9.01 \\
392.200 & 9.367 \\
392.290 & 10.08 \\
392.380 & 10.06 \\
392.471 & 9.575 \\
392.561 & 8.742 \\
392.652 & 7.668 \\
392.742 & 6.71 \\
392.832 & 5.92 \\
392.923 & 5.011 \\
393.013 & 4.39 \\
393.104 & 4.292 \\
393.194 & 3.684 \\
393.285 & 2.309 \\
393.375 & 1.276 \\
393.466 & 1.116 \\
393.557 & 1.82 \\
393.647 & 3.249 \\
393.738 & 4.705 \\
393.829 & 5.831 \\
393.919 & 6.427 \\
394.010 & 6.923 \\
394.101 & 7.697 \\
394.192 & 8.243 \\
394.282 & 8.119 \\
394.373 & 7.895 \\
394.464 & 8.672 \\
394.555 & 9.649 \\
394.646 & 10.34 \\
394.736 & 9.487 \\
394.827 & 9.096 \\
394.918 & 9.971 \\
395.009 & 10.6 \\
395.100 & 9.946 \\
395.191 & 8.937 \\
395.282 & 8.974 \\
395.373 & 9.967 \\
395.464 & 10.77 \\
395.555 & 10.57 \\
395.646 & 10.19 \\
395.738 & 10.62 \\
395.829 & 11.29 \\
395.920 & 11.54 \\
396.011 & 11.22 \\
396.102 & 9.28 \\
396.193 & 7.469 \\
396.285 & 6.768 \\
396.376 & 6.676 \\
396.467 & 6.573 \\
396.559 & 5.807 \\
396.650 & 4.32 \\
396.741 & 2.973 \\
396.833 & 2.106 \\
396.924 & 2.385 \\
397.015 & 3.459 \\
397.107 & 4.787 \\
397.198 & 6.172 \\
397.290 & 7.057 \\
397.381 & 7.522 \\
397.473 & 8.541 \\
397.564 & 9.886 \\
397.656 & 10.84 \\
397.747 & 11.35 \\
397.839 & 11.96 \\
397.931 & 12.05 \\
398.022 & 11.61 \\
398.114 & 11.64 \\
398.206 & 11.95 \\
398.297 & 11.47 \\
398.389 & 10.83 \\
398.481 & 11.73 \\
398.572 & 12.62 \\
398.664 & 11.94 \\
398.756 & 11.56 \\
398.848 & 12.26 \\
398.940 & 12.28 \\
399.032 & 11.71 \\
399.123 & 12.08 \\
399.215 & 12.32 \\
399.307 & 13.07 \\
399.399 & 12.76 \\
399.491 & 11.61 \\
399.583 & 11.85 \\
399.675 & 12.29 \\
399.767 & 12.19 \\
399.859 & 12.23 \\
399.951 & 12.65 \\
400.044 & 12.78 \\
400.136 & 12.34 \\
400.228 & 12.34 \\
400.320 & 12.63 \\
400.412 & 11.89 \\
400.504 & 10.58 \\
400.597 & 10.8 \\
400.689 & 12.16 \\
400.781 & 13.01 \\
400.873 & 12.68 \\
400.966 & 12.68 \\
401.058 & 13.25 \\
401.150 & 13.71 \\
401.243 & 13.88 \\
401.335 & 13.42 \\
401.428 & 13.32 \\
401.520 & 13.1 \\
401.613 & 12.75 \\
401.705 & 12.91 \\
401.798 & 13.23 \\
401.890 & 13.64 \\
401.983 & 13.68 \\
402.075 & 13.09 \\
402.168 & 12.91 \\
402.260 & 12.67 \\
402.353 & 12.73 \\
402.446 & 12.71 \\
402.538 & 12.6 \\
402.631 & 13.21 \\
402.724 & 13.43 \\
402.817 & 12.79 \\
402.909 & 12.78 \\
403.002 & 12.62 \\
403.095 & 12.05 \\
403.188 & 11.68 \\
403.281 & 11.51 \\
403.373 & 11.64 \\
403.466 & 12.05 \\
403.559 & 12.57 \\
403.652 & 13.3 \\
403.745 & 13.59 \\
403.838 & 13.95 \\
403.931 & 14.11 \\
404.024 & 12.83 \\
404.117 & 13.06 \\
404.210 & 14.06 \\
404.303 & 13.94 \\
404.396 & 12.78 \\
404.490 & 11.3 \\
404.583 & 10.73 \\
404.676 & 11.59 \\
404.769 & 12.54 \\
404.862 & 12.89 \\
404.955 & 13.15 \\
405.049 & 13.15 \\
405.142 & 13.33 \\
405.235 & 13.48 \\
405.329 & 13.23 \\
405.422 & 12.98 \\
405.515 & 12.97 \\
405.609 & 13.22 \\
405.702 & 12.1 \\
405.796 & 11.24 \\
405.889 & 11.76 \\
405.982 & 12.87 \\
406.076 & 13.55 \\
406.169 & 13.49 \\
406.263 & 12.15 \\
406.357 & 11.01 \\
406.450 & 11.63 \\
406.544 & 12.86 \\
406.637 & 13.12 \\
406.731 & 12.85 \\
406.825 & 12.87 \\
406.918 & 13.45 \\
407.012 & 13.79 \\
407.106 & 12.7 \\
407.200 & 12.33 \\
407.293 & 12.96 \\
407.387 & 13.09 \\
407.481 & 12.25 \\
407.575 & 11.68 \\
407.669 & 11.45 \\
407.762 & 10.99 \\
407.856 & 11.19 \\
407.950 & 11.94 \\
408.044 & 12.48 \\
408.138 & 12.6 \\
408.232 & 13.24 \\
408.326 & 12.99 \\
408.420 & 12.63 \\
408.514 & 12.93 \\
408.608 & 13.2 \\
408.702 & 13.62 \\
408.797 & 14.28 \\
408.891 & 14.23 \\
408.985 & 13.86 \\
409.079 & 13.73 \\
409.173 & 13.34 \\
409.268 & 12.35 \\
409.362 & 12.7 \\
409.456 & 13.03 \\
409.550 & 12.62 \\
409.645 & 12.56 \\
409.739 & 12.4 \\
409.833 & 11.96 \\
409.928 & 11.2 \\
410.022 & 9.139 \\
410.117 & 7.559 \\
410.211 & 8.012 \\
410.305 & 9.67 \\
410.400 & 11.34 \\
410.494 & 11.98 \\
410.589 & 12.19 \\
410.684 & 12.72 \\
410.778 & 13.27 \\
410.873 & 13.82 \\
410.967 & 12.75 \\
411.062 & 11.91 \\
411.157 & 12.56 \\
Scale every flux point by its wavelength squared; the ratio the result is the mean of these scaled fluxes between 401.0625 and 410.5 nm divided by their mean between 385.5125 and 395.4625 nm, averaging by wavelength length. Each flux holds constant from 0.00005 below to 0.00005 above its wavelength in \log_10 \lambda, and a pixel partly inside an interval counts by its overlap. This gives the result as 1.4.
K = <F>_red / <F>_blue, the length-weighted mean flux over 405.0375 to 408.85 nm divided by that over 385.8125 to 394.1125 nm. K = 1.3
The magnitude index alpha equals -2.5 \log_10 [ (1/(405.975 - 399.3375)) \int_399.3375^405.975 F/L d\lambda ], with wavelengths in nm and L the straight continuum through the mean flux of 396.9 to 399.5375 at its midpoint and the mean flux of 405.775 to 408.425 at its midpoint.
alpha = -0.11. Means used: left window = 10.4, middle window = 12.7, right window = 12.5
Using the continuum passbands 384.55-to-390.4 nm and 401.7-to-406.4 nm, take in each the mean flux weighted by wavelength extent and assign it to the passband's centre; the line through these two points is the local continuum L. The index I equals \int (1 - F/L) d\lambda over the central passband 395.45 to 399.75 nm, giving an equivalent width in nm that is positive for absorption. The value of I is 0.83 nm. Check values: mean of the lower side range 10.6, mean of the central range 9.63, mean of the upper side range 12.8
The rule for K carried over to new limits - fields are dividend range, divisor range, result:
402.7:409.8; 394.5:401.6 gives 1.22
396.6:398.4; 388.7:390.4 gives 0.80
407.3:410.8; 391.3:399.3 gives 1.41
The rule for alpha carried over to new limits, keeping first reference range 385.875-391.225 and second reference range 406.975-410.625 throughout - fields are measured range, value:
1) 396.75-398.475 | 0.29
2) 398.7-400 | -0.07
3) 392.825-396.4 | 0.41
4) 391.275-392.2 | -0.01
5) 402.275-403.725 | -0.07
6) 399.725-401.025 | -0.07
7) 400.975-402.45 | -0.14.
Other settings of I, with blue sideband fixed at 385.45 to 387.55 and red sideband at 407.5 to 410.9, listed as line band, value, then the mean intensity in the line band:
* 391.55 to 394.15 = 0.99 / 6.9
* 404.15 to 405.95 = -0.11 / 12.7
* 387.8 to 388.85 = 0.11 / 9.76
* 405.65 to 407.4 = -0.09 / 12.6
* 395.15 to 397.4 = 0.77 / 7.49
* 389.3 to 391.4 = -0.02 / 11.1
